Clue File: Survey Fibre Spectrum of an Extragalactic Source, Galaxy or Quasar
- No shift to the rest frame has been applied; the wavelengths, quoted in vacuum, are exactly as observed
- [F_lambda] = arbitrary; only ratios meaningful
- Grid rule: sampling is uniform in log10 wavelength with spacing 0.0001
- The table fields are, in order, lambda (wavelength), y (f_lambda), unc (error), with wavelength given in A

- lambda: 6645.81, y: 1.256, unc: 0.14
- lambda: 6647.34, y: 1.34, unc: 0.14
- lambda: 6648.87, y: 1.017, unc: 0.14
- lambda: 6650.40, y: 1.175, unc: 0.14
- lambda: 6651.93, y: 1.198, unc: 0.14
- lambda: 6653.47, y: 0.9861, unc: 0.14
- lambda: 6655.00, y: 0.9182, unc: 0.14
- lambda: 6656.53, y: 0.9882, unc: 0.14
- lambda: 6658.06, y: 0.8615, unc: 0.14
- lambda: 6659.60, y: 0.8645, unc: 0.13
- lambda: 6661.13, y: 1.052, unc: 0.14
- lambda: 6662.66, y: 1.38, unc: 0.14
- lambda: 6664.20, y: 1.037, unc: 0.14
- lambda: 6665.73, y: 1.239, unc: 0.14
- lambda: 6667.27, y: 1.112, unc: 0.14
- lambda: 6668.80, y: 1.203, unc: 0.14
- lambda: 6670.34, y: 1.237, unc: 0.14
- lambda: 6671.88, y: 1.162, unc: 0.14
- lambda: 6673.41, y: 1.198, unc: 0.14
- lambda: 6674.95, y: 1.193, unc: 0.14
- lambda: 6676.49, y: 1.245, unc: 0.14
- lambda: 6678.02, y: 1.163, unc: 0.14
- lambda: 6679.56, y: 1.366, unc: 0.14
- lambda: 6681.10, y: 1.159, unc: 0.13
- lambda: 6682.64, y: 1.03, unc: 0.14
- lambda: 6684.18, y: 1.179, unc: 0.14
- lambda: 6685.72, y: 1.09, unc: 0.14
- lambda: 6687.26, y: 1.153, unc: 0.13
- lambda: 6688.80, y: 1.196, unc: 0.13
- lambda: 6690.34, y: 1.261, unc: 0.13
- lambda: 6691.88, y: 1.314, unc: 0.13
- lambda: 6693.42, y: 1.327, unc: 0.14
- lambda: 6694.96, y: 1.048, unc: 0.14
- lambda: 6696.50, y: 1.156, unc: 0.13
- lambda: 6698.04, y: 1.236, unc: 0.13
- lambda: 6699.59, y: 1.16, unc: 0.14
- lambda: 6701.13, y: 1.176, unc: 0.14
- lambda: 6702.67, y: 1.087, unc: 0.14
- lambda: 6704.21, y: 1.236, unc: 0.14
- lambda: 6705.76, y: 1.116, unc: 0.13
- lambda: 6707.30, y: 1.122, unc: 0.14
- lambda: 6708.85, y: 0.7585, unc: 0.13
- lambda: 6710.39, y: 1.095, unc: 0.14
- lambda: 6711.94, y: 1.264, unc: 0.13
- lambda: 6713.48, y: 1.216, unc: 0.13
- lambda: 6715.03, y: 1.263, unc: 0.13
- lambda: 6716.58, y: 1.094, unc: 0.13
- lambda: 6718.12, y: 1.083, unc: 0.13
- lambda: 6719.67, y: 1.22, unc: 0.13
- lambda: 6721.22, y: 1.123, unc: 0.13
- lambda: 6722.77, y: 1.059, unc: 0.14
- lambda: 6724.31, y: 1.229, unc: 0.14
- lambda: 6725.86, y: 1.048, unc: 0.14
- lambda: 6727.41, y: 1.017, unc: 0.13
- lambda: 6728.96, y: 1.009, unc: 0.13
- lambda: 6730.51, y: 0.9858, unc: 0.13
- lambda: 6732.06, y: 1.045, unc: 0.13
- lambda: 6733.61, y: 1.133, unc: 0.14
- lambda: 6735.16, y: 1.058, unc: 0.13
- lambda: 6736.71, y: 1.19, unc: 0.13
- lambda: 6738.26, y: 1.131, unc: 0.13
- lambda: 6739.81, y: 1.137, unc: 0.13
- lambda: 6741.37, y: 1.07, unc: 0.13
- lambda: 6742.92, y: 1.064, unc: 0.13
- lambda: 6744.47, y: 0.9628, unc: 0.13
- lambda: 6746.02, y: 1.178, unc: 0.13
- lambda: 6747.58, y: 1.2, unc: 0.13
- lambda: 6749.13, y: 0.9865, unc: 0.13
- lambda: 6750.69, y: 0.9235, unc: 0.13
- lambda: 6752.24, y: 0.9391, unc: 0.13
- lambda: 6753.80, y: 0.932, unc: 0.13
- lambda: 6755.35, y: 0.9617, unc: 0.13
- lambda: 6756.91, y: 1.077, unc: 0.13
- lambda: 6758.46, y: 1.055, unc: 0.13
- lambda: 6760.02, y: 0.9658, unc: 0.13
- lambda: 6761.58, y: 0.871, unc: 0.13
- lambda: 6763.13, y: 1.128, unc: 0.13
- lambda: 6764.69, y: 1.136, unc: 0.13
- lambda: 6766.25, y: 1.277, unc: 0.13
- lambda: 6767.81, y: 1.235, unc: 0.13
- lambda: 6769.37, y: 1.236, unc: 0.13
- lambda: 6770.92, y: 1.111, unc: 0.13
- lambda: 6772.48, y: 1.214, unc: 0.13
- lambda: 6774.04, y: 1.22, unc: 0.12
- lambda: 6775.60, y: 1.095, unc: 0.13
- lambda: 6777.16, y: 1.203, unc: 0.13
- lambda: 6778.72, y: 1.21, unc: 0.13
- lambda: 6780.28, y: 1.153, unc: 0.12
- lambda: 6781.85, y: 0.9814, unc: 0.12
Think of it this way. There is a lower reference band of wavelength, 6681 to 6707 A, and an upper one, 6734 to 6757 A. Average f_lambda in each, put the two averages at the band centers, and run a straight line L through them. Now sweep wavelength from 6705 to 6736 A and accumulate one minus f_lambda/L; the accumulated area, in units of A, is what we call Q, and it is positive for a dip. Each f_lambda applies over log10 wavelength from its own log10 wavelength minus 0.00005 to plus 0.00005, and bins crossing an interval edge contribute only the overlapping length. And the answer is 0.4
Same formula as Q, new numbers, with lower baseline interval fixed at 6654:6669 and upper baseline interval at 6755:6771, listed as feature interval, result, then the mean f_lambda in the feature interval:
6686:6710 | -1.8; 1.15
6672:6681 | -1.3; 1.22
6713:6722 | -0.7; 1.16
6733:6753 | 0.3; 1.07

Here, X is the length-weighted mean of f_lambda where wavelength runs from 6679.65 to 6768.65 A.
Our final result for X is 1.11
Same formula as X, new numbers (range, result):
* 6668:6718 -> 1.17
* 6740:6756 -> 1.03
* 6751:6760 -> 0.987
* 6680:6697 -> 1.18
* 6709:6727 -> 1.14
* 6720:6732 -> 1.07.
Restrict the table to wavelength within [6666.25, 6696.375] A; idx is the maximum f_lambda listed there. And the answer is 1.366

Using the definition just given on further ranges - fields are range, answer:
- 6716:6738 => 1.229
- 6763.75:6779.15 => 1.277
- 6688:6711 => 1.327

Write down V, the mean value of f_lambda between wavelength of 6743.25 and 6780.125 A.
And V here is 1.09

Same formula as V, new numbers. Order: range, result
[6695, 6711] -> 1.11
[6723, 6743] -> 1.09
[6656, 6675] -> 1.12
